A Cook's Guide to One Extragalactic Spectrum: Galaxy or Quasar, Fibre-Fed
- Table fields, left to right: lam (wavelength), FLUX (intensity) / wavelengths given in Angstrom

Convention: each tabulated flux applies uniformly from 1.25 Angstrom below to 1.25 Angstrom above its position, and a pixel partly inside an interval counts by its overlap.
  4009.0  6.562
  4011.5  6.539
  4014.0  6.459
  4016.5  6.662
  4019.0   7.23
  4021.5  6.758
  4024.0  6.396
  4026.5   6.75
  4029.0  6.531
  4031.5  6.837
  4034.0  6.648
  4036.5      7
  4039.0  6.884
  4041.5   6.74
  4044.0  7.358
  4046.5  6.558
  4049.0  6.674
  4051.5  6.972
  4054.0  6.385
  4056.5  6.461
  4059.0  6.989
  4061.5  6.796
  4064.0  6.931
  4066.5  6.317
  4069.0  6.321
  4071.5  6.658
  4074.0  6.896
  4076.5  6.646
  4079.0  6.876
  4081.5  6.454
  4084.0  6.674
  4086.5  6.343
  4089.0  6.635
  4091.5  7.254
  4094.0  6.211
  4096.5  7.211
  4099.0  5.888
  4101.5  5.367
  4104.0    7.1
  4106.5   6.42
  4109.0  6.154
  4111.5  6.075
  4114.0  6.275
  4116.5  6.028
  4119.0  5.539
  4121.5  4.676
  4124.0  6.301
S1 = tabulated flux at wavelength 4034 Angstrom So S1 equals 6.648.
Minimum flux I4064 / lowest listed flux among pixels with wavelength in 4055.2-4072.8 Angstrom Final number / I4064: 6.317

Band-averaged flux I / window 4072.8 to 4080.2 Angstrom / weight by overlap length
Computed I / 6.8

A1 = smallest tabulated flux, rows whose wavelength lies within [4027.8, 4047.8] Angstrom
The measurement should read 6.531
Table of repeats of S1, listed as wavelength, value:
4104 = 7.1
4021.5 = 6.758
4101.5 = 5.367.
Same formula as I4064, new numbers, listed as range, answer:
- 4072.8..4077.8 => 6.646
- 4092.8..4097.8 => 6.211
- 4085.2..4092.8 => 6.343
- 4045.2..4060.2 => 6.385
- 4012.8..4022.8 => 6.459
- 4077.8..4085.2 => 6.454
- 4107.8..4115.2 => 6.075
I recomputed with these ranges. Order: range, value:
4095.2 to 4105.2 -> 6.39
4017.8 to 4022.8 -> 6.99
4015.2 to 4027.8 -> 6.76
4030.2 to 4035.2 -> 6.74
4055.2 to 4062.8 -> 6.75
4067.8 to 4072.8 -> 6.5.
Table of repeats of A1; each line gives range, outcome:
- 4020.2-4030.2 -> 6.396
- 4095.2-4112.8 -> 5.367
